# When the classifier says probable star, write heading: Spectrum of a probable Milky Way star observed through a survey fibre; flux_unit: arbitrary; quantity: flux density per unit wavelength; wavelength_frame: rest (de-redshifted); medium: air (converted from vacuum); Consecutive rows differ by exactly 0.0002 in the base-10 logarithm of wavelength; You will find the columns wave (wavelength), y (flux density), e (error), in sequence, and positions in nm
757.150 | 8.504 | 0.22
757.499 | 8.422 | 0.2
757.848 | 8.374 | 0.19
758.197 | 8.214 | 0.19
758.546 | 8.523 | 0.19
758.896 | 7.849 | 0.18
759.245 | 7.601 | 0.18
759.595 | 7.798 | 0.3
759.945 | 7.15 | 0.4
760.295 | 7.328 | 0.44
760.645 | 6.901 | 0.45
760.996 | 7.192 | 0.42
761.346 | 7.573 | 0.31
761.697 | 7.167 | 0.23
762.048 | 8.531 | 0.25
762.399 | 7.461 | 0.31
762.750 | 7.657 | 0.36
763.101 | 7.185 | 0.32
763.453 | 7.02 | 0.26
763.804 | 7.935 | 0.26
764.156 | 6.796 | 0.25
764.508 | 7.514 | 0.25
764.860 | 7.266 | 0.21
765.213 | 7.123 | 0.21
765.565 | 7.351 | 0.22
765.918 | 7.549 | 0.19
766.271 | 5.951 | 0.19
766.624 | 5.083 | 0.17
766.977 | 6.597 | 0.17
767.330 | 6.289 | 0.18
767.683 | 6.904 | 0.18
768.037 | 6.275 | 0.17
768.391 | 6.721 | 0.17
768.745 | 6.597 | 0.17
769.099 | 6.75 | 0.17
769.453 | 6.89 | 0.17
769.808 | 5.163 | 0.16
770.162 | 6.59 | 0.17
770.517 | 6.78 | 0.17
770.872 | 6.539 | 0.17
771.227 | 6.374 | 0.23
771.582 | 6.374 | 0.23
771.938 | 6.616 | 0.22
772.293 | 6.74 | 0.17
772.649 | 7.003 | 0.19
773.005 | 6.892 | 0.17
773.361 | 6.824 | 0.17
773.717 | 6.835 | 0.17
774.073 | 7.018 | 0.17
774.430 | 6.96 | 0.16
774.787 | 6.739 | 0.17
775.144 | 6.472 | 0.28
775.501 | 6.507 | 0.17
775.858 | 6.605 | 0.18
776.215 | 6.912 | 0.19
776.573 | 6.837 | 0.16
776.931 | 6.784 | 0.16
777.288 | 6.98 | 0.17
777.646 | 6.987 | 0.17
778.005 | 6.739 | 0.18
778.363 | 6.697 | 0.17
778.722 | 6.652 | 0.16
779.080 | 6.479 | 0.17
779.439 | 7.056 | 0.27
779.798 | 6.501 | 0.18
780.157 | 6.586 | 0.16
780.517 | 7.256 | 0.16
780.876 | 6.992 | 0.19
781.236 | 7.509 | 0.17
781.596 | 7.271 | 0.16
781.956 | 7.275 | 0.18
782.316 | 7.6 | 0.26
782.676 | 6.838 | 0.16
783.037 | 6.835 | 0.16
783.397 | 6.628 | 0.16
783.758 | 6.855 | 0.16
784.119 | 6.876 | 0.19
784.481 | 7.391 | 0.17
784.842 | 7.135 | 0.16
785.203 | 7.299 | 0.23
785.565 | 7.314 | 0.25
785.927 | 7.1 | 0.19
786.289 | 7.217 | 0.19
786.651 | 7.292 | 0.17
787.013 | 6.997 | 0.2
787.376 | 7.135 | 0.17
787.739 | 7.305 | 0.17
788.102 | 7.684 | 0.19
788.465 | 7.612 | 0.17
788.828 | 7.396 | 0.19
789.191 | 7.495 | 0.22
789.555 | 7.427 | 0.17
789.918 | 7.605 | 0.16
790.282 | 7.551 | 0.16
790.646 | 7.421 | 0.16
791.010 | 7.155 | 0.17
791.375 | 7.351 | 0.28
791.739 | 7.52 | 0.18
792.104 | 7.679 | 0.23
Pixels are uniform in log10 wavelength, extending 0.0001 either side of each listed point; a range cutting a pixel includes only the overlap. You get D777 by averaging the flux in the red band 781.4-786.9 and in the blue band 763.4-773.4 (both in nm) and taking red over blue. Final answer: 1.06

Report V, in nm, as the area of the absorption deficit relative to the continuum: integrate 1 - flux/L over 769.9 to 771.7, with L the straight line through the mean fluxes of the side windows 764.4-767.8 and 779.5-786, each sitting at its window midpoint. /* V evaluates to 0.096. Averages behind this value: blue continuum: 6.75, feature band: 6.47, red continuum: 7.07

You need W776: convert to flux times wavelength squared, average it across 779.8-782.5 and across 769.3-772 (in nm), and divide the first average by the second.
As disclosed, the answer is 1.2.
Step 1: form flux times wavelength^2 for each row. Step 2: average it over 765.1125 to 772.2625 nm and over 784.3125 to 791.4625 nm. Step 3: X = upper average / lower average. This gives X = 1.2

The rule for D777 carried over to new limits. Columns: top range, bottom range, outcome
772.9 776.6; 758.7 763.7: 0.91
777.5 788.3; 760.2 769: 1.00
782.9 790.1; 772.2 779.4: 1.07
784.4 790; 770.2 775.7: 1.09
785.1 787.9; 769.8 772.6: 1.11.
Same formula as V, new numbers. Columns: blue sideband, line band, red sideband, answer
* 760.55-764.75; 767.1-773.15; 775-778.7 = 0.43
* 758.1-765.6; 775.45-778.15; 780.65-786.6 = 0.17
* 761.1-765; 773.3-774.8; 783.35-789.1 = 0.09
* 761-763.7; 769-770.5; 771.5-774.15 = 0.14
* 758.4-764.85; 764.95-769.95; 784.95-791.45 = 0.62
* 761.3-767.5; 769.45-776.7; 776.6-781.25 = 0.31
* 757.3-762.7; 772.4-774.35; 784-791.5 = 0.16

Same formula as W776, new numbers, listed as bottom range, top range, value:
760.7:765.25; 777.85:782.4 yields 0.98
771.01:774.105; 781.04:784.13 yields 1.08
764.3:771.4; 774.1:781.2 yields 1.05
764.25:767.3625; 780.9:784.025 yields 1.09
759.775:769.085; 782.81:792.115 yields 1.10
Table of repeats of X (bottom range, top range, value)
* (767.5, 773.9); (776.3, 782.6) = 1.08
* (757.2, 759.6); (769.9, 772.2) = 0.82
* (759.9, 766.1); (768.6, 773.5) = 0.91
